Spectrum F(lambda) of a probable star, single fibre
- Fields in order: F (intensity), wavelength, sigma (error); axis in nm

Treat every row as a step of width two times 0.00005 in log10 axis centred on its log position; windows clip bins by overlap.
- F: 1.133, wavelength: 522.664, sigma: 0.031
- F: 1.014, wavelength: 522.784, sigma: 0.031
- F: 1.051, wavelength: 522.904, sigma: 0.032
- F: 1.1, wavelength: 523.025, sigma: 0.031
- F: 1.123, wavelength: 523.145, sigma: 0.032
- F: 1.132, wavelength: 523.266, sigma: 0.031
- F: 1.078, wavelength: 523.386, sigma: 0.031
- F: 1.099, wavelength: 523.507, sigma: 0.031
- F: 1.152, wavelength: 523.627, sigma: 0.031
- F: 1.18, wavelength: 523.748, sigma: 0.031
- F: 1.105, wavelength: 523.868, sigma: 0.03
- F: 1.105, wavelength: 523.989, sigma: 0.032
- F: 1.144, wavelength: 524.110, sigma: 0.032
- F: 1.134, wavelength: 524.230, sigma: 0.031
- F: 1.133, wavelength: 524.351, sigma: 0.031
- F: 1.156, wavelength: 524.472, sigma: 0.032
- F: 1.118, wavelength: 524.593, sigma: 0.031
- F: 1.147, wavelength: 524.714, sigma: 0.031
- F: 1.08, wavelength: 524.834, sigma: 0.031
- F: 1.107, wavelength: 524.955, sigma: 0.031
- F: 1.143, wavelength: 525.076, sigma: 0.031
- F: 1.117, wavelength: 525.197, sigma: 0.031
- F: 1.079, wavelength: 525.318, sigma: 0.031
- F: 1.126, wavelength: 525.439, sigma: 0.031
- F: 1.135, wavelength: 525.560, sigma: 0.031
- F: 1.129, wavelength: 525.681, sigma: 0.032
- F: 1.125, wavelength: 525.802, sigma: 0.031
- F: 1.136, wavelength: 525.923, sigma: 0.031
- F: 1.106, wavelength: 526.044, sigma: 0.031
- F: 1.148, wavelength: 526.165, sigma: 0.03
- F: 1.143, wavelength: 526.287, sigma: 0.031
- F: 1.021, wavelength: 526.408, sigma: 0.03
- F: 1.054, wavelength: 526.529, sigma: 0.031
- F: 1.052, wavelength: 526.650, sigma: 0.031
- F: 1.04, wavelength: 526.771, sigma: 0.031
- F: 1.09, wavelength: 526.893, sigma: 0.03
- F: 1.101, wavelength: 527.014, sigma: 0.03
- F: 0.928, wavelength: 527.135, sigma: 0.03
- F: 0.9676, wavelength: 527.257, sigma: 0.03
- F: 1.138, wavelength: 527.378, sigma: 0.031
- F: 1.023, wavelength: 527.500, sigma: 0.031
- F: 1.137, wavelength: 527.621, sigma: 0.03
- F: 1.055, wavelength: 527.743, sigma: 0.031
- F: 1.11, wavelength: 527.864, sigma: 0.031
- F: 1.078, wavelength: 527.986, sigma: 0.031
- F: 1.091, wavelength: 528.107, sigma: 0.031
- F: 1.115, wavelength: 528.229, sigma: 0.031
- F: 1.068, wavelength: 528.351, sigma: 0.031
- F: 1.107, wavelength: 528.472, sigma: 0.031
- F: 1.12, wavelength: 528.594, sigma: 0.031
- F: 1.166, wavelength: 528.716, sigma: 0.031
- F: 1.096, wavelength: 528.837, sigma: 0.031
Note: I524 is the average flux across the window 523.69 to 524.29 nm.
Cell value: 1.13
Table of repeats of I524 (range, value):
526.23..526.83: 1.06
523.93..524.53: 1.13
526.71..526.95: 1.06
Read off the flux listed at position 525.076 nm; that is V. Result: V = 1.143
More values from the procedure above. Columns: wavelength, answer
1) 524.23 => 1.134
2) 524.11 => 1.144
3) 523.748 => 1.18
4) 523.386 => 1.078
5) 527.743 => 1.055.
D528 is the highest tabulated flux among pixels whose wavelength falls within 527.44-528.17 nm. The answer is 1.137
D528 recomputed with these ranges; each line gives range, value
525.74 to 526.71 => 1.148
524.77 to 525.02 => 1.107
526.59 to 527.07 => 1.101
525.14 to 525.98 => 1.136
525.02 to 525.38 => 1.143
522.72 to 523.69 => 1.152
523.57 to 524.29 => 1.18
